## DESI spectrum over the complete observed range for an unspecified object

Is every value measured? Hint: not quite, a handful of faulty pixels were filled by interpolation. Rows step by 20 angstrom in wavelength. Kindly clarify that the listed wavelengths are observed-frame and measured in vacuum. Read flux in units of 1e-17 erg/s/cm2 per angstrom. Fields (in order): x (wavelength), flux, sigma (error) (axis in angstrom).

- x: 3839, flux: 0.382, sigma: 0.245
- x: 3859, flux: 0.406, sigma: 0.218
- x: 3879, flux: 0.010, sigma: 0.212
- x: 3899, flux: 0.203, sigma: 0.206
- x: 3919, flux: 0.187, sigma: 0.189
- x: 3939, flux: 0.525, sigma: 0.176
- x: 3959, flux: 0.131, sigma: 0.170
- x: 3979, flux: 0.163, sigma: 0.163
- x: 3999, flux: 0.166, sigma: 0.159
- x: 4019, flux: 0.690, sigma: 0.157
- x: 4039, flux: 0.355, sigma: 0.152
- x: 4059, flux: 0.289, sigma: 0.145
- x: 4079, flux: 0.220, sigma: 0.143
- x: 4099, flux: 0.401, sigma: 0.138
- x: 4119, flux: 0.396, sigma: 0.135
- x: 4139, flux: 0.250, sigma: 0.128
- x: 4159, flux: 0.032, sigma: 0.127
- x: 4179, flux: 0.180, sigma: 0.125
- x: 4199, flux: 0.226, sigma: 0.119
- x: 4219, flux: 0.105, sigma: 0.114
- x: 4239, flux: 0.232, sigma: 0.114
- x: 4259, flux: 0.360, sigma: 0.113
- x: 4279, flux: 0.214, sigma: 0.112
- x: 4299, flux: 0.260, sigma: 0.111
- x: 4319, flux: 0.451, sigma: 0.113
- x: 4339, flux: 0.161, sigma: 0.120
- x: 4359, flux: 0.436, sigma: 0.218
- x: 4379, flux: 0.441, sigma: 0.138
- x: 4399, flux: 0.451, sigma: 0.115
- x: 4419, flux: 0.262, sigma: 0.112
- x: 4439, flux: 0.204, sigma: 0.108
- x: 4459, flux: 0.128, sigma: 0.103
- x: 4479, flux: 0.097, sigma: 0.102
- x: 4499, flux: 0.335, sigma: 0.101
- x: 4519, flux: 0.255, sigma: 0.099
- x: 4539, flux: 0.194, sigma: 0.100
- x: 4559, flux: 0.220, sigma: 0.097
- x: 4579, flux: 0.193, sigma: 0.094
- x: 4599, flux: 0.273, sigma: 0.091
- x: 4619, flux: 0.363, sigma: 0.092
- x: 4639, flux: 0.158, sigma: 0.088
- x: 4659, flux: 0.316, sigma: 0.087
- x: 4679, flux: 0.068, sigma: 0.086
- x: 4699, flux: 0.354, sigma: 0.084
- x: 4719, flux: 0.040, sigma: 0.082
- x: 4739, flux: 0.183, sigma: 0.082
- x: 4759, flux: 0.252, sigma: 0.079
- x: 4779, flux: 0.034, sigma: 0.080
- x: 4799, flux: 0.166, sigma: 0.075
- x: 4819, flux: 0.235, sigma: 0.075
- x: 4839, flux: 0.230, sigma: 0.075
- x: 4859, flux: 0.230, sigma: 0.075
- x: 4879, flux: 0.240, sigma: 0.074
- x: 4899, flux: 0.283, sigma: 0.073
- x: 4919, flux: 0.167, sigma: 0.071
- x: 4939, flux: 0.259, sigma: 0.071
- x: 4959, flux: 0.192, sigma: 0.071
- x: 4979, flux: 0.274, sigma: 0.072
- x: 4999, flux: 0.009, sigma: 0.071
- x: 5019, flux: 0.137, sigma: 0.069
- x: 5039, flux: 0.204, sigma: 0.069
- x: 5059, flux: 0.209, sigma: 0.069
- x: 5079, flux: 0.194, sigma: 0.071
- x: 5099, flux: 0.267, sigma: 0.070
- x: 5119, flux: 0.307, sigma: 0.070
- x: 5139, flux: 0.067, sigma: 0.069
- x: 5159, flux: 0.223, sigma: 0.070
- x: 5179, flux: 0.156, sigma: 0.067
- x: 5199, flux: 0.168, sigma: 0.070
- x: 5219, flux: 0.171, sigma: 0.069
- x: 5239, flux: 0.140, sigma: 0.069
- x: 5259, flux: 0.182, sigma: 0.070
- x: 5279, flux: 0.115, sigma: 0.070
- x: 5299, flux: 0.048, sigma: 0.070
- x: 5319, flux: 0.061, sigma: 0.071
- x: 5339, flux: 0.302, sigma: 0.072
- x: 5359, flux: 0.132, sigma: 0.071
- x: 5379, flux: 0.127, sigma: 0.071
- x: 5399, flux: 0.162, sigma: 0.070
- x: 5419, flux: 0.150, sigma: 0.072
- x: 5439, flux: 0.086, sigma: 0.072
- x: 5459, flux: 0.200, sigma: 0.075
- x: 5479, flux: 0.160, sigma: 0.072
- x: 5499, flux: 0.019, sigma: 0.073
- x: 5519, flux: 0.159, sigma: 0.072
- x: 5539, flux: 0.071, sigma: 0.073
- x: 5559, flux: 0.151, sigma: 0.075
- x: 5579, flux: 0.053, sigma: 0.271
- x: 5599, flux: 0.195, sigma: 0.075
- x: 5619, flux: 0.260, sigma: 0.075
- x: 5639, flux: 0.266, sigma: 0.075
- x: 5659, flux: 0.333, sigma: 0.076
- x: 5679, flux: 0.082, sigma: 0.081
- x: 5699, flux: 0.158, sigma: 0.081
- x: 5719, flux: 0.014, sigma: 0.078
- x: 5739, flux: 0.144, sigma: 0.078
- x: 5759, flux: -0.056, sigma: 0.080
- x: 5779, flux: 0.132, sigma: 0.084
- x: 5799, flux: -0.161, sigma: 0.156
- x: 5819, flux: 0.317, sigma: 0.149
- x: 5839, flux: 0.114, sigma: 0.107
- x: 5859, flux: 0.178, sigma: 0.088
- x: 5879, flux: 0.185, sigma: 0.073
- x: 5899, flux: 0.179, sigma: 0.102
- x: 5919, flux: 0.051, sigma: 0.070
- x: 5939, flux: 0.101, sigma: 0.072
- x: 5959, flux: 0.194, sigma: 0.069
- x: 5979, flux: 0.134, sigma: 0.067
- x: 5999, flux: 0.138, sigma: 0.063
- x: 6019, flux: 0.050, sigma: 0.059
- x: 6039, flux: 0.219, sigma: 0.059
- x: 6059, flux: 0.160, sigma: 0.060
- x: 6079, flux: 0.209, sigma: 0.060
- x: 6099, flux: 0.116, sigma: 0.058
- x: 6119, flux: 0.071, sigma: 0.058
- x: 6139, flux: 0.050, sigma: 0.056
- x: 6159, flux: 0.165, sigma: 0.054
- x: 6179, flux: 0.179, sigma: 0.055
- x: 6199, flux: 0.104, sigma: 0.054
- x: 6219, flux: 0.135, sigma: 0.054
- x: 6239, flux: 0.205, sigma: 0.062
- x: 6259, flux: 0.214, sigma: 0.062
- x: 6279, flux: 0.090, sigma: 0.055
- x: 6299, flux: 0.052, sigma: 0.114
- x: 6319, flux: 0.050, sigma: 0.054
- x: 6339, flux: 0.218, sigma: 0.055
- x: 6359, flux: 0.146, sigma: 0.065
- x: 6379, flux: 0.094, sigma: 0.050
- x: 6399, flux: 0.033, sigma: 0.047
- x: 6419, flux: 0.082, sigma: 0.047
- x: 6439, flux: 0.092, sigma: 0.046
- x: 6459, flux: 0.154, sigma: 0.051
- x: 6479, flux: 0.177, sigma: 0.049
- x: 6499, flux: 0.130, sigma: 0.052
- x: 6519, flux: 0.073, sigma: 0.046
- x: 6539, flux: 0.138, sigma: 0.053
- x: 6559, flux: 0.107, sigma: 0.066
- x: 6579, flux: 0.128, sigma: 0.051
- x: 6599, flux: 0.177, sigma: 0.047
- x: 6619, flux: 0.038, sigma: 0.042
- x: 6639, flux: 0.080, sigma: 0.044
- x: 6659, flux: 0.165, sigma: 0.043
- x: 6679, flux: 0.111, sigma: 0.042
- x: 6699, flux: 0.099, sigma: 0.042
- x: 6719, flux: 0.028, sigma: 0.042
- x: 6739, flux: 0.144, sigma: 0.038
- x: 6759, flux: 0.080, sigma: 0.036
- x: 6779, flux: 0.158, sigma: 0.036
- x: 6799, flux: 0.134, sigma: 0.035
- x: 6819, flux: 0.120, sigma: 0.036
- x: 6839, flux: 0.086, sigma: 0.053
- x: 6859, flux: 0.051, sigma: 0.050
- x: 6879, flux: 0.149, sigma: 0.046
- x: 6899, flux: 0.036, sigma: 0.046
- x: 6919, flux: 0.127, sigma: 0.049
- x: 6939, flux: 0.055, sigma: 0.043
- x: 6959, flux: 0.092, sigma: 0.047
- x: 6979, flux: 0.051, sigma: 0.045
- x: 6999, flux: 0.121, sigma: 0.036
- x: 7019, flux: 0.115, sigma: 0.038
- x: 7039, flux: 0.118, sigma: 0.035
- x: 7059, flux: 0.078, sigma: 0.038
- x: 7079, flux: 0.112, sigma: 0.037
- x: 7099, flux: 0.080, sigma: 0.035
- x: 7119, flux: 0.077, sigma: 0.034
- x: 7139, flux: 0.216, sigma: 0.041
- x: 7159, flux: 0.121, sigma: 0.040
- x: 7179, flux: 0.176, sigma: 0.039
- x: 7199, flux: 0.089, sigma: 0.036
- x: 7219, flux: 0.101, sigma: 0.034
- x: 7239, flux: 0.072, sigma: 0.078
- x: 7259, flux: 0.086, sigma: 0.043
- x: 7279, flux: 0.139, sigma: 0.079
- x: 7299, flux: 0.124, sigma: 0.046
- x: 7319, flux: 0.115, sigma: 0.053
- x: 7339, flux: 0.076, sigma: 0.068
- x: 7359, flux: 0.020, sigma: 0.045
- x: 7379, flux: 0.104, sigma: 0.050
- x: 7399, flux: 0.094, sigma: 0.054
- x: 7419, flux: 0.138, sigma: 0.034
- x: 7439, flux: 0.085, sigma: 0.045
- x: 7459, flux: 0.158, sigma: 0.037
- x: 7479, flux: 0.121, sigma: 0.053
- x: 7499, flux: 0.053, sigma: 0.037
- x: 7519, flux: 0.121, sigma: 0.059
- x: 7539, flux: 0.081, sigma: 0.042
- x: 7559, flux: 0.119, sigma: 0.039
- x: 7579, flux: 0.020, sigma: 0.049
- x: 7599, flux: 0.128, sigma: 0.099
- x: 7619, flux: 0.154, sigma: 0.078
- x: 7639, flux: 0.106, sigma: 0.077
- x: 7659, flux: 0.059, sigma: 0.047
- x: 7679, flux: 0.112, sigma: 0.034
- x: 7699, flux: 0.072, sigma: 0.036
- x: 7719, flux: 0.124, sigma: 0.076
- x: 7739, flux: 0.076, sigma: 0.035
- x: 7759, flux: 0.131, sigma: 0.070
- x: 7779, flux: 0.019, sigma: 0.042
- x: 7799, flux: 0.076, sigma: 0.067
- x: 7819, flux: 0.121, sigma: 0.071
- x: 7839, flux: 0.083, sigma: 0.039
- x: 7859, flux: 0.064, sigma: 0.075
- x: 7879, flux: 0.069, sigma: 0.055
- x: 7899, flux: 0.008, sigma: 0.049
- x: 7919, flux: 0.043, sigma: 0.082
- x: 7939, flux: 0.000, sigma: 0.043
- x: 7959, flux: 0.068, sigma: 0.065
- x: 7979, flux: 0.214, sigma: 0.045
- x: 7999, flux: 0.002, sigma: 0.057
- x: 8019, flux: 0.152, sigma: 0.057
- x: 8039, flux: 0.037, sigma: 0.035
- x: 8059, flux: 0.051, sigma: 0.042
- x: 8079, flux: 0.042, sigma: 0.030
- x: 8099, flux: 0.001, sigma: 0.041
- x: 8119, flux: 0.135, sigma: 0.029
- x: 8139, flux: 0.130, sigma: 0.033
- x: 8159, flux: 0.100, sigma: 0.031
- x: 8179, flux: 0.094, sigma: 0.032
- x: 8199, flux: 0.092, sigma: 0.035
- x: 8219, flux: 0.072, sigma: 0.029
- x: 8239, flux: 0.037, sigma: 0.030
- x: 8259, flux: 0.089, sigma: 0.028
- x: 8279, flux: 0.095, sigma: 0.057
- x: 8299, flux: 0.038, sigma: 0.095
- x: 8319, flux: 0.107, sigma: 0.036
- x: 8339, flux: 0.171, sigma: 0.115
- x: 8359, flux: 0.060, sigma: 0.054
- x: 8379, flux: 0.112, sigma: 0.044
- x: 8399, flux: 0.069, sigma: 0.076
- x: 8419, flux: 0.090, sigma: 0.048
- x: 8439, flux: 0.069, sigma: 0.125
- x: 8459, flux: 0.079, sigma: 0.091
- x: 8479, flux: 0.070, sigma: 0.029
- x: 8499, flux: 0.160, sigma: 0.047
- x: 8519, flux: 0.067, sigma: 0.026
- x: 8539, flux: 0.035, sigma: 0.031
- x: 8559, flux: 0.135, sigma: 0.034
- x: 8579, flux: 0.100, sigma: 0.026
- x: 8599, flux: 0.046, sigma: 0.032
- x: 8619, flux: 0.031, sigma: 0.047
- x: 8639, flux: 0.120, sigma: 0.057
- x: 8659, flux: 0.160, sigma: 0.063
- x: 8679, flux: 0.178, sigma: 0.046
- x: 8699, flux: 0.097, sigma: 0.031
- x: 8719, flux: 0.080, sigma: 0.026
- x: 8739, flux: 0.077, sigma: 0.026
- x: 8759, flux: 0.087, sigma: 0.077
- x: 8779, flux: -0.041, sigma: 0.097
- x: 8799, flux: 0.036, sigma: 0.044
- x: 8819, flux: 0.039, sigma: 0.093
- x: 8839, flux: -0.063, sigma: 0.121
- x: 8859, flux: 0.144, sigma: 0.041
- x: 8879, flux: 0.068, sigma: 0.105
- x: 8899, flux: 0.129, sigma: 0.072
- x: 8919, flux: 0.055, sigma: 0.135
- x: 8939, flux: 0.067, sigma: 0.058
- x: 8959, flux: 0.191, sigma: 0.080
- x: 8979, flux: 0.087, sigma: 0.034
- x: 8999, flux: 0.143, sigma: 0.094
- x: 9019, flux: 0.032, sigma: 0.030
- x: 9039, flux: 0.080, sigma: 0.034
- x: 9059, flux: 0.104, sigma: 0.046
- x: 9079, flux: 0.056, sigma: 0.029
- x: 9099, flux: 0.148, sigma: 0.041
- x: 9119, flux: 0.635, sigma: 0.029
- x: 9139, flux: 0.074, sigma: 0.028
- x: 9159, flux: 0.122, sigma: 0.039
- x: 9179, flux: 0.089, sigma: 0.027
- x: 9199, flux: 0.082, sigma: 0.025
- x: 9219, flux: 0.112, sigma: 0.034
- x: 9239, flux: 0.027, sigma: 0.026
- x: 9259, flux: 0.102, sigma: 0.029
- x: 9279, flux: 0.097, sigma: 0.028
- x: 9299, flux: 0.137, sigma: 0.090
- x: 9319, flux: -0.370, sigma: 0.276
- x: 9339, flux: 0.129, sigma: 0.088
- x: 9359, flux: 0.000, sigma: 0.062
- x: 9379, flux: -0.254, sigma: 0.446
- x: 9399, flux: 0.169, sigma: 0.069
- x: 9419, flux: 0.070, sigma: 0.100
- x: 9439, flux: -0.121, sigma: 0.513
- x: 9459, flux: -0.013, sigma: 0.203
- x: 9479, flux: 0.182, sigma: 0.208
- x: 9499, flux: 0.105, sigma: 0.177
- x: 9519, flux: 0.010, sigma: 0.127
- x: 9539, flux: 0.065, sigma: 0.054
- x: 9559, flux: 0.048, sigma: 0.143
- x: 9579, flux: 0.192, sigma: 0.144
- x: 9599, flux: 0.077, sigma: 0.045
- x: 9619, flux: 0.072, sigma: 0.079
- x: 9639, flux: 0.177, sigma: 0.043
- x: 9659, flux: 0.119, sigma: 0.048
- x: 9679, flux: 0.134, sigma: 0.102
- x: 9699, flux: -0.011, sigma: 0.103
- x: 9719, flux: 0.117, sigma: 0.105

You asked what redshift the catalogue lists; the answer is 1.446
